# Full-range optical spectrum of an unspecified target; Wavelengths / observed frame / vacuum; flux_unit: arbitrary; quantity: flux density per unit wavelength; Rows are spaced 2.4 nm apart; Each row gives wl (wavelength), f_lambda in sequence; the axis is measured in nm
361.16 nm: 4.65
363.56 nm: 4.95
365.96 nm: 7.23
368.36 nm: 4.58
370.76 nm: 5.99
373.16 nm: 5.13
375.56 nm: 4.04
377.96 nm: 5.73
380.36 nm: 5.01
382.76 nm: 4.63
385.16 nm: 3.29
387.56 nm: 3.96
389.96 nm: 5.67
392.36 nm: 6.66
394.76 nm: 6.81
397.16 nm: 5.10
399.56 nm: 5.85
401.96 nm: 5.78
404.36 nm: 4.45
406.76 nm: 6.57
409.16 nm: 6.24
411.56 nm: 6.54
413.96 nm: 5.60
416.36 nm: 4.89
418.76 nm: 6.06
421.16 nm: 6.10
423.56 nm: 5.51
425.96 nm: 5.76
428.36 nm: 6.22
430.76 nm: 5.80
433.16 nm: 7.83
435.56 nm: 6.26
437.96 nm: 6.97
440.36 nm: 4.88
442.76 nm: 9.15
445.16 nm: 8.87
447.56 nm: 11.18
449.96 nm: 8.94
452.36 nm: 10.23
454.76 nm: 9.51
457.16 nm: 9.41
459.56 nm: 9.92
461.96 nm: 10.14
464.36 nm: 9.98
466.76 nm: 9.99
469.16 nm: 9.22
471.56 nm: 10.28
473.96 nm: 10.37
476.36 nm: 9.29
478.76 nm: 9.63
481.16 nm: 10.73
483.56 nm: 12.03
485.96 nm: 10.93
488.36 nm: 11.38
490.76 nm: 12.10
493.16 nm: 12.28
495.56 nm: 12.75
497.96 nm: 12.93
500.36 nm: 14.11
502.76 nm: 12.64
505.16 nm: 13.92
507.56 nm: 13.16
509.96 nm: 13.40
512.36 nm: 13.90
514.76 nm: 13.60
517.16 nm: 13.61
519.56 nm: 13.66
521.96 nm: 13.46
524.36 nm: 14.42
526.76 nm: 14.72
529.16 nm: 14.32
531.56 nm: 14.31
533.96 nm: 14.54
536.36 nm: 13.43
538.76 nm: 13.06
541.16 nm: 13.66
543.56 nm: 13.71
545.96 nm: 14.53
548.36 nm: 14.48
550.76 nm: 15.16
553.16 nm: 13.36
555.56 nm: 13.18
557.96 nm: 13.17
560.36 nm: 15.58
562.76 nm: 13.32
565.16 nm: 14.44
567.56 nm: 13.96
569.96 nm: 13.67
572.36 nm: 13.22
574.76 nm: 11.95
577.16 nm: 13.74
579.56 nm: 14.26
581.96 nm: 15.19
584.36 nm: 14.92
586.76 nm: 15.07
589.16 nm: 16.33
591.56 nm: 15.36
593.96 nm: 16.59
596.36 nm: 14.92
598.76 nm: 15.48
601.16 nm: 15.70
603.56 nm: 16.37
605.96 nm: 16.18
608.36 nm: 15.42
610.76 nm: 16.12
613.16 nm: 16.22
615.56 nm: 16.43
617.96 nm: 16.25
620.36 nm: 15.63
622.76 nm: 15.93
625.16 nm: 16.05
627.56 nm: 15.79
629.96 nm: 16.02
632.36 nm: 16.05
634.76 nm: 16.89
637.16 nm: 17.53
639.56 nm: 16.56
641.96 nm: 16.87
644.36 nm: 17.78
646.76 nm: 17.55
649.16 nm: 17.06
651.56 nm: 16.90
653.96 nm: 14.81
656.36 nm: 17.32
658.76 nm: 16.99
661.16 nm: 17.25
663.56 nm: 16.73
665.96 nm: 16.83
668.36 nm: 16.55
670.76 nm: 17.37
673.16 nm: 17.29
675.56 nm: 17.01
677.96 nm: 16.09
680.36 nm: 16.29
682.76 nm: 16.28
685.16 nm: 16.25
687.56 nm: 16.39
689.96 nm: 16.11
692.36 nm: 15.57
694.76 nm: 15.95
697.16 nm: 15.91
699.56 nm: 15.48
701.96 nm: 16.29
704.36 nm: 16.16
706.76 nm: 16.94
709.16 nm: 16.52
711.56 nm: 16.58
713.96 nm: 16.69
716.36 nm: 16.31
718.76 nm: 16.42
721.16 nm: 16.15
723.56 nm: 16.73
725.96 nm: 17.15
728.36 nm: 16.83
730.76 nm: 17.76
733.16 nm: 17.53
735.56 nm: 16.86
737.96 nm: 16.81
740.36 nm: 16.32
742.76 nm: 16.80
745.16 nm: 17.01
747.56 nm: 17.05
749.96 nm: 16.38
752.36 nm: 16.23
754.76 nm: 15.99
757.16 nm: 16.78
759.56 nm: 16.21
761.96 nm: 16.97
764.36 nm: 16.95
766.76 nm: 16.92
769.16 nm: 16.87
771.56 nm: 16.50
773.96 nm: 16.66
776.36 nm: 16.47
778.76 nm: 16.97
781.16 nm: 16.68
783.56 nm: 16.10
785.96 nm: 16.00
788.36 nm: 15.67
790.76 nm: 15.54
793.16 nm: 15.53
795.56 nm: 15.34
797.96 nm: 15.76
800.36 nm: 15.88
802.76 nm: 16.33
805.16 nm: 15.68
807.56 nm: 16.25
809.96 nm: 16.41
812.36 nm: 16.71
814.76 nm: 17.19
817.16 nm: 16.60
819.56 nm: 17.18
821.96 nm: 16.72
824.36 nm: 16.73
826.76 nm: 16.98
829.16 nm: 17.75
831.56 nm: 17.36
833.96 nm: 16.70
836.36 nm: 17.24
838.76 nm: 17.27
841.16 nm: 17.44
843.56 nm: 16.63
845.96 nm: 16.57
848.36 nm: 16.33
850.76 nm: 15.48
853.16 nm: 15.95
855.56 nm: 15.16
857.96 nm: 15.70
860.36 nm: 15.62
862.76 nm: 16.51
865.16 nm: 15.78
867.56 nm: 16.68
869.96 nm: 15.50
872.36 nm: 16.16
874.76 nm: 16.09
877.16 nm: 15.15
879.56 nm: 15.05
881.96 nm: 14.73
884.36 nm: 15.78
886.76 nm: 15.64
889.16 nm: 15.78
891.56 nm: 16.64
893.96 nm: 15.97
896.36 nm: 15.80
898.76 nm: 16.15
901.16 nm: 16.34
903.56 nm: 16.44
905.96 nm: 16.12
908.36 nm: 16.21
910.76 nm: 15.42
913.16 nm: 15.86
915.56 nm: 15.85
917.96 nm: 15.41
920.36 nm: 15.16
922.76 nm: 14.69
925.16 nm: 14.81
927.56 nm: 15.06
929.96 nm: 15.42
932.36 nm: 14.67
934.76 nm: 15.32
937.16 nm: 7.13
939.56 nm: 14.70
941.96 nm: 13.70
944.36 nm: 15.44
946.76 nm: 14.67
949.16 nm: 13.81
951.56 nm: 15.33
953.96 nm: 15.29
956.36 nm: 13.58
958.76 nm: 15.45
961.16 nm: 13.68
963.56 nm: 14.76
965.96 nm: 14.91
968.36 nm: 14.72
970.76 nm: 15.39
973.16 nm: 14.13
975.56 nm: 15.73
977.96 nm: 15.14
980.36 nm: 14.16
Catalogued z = 0.109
